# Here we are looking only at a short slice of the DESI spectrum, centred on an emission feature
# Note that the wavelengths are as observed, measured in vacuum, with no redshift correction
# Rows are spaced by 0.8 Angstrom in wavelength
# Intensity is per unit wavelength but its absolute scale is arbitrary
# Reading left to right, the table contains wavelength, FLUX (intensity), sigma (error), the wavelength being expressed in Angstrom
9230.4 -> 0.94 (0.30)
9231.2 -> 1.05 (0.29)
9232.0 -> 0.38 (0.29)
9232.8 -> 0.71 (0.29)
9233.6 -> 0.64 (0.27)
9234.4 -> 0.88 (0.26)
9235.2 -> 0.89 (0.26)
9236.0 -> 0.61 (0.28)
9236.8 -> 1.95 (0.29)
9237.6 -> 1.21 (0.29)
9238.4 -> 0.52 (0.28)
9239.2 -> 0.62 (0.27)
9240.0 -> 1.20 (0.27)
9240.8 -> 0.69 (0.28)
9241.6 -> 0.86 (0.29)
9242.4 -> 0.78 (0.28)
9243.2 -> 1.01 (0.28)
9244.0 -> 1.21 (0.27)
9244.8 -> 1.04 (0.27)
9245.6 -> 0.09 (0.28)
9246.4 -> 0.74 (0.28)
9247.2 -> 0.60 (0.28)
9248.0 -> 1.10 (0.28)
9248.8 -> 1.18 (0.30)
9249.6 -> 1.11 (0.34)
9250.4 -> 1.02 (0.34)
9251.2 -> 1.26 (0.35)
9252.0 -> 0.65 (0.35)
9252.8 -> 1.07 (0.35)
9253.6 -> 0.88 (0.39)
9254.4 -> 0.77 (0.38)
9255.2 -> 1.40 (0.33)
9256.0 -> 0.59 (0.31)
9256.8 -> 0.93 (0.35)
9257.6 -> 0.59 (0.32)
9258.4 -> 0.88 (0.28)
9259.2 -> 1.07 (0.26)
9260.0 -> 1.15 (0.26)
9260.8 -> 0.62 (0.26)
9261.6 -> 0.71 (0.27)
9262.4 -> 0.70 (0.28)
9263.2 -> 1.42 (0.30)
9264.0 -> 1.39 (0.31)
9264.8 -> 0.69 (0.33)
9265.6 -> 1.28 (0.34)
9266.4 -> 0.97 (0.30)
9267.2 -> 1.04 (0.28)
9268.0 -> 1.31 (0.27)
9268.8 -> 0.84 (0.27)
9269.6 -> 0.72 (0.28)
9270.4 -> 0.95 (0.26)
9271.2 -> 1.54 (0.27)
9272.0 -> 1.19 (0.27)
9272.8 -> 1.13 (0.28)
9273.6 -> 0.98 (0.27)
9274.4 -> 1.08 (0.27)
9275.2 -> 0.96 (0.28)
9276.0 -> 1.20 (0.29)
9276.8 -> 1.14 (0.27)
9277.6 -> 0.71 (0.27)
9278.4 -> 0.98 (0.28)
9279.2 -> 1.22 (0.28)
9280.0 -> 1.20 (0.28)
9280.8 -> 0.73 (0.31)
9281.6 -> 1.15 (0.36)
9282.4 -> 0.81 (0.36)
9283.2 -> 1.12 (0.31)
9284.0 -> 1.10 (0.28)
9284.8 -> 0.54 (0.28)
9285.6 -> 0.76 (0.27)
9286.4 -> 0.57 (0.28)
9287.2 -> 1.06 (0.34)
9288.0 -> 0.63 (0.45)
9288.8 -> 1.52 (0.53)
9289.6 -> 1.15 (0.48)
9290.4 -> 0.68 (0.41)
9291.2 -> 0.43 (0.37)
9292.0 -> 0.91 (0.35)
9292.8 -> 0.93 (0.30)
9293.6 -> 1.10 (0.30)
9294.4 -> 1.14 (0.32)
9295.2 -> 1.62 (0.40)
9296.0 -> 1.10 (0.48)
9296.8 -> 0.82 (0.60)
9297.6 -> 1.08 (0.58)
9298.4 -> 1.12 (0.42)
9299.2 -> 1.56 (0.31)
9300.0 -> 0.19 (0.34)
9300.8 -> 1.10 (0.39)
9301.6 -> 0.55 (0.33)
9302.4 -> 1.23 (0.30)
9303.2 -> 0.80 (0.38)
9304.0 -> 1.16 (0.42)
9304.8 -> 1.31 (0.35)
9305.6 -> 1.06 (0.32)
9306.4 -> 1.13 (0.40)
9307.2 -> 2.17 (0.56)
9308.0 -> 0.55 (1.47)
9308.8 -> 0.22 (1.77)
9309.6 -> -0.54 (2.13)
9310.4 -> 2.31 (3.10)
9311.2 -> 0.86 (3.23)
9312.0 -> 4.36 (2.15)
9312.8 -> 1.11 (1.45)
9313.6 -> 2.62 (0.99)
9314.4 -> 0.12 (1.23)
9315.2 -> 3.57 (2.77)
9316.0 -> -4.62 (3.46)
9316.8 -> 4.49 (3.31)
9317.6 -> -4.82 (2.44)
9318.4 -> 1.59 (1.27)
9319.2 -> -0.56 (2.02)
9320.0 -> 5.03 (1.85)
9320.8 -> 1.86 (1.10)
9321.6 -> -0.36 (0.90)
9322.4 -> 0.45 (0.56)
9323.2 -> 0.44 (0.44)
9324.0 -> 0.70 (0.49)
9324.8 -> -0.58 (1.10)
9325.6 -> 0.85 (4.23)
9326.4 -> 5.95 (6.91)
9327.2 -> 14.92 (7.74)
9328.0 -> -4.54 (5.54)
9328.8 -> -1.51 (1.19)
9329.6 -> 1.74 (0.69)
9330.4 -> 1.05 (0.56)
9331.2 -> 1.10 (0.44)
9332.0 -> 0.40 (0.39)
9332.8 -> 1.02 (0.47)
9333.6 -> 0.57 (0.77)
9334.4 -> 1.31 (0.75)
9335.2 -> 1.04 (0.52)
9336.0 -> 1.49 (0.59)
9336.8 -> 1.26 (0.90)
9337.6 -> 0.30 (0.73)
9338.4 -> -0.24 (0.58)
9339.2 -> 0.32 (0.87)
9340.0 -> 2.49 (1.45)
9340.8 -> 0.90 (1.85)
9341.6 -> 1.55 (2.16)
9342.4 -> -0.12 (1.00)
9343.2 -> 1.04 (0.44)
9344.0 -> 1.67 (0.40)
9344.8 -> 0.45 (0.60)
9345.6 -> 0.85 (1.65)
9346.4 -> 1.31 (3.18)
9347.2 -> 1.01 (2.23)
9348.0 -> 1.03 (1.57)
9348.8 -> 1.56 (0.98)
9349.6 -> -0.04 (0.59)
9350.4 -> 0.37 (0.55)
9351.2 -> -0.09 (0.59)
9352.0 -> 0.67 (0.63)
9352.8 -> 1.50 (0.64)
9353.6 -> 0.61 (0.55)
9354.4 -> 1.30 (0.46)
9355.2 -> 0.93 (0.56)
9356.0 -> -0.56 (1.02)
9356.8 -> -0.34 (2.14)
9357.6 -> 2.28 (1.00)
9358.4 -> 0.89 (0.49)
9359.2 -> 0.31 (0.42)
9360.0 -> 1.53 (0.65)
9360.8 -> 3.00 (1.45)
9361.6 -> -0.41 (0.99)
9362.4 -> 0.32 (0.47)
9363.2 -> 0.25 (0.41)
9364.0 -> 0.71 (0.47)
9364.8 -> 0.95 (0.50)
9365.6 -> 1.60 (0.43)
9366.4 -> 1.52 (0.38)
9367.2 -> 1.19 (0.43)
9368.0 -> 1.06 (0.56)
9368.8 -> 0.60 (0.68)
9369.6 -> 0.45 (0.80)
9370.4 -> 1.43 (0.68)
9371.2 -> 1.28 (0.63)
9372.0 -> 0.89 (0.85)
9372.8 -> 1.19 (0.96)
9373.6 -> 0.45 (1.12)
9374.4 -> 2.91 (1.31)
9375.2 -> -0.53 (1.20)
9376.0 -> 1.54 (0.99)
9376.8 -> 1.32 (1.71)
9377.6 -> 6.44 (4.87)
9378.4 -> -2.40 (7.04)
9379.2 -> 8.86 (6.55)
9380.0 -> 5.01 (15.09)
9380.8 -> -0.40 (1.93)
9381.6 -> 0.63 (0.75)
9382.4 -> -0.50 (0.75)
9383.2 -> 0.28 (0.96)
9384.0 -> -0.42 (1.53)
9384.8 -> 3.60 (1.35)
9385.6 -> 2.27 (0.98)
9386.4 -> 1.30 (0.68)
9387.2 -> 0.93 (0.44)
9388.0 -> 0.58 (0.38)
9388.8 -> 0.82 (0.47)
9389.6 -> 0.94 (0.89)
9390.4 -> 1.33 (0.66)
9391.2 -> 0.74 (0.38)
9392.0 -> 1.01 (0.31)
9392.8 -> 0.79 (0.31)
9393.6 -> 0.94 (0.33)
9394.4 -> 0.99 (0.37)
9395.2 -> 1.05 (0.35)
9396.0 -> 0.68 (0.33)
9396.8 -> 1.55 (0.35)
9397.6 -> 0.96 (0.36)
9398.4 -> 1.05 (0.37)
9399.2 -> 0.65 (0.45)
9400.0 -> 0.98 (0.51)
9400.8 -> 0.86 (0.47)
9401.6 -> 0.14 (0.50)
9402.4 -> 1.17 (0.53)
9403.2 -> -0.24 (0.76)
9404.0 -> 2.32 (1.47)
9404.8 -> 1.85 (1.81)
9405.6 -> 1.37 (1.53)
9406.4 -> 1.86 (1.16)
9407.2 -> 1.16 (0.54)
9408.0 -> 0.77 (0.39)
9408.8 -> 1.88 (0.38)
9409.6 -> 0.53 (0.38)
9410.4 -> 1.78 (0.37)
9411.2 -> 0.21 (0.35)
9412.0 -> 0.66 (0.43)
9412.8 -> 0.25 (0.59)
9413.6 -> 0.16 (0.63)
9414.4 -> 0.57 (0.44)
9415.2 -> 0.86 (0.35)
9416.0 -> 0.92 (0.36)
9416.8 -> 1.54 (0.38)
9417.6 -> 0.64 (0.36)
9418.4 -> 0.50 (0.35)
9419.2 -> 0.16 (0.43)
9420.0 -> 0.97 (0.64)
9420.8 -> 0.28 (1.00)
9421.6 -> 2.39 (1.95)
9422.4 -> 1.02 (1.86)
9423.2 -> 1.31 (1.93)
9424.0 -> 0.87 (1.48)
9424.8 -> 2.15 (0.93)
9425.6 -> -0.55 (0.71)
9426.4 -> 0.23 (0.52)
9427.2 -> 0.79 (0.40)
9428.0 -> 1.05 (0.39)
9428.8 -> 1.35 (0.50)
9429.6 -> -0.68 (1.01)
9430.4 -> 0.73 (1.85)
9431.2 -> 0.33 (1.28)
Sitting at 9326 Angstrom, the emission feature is Hbeta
